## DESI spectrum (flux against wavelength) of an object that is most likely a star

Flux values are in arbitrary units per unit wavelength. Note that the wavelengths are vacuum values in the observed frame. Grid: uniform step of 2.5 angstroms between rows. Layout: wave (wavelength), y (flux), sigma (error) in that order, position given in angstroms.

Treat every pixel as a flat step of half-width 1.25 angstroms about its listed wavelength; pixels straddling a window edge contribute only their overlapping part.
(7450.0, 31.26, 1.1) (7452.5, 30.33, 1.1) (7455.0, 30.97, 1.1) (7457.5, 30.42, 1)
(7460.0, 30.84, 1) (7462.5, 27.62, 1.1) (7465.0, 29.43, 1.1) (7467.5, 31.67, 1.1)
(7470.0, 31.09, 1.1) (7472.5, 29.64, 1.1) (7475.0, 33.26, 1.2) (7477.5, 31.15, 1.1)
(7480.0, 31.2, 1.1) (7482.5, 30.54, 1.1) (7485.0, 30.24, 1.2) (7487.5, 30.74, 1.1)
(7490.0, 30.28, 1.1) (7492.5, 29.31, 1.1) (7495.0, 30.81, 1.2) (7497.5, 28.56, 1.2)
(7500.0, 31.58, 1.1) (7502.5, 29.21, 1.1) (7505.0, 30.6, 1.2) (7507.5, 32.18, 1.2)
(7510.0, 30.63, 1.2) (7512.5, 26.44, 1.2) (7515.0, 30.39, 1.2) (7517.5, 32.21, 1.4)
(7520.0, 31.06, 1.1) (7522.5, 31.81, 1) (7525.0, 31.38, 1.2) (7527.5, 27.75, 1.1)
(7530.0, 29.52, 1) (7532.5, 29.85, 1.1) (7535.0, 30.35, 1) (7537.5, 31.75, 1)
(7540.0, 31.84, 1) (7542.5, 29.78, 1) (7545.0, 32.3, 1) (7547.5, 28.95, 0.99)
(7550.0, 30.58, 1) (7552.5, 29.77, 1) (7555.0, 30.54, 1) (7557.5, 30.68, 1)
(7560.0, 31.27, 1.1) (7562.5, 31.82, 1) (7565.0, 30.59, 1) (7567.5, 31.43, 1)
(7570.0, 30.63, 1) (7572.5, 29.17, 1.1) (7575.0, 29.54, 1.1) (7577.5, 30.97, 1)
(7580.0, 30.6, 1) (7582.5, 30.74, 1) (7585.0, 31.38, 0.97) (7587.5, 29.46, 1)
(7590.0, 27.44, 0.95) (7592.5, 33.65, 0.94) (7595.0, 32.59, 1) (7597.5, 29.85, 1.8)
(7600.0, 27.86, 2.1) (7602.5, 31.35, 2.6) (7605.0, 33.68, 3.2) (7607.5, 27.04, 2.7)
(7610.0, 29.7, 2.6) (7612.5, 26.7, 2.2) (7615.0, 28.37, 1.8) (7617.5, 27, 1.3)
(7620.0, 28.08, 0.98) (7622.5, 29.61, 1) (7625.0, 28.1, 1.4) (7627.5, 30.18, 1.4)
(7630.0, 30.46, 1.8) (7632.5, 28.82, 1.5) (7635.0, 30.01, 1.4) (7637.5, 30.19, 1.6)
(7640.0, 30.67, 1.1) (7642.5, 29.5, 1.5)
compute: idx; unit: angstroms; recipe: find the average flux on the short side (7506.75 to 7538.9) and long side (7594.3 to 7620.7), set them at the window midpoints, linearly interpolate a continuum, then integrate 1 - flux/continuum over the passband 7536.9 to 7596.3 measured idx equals -1.8 angstroms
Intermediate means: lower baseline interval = 30.4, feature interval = 30.7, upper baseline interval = 29.2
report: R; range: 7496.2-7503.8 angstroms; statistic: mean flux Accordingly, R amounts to 29.8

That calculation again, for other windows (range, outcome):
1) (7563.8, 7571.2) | 30.9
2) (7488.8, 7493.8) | 29.8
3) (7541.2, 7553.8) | 30.3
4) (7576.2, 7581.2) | 30.8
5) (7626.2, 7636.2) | 29.9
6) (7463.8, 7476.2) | 31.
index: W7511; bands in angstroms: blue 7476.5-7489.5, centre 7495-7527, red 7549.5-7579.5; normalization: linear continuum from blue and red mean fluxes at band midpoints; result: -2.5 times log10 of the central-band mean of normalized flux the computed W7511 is 0.01 mag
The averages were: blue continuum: 30.7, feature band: 30.5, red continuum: 30.6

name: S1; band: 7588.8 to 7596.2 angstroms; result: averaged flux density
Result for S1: 31.2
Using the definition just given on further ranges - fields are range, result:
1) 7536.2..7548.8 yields 30.9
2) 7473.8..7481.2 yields 31.9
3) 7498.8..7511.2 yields 30.8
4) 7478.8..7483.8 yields 30.9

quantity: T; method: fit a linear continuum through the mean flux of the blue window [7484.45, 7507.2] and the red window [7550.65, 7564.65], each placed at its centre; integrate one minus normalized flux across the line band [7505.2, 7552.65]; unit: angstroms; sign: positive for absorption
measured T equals 0.1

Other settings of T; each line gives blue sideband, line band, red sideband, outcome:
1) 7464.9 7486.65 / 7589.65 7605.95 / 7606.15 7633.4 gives -1.2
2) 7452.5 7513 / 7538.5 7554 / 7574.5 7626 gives -0.3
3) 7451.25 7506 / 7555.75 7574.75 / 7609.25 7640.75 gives -0.7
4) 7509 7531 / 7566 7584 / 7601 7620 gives -0.6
